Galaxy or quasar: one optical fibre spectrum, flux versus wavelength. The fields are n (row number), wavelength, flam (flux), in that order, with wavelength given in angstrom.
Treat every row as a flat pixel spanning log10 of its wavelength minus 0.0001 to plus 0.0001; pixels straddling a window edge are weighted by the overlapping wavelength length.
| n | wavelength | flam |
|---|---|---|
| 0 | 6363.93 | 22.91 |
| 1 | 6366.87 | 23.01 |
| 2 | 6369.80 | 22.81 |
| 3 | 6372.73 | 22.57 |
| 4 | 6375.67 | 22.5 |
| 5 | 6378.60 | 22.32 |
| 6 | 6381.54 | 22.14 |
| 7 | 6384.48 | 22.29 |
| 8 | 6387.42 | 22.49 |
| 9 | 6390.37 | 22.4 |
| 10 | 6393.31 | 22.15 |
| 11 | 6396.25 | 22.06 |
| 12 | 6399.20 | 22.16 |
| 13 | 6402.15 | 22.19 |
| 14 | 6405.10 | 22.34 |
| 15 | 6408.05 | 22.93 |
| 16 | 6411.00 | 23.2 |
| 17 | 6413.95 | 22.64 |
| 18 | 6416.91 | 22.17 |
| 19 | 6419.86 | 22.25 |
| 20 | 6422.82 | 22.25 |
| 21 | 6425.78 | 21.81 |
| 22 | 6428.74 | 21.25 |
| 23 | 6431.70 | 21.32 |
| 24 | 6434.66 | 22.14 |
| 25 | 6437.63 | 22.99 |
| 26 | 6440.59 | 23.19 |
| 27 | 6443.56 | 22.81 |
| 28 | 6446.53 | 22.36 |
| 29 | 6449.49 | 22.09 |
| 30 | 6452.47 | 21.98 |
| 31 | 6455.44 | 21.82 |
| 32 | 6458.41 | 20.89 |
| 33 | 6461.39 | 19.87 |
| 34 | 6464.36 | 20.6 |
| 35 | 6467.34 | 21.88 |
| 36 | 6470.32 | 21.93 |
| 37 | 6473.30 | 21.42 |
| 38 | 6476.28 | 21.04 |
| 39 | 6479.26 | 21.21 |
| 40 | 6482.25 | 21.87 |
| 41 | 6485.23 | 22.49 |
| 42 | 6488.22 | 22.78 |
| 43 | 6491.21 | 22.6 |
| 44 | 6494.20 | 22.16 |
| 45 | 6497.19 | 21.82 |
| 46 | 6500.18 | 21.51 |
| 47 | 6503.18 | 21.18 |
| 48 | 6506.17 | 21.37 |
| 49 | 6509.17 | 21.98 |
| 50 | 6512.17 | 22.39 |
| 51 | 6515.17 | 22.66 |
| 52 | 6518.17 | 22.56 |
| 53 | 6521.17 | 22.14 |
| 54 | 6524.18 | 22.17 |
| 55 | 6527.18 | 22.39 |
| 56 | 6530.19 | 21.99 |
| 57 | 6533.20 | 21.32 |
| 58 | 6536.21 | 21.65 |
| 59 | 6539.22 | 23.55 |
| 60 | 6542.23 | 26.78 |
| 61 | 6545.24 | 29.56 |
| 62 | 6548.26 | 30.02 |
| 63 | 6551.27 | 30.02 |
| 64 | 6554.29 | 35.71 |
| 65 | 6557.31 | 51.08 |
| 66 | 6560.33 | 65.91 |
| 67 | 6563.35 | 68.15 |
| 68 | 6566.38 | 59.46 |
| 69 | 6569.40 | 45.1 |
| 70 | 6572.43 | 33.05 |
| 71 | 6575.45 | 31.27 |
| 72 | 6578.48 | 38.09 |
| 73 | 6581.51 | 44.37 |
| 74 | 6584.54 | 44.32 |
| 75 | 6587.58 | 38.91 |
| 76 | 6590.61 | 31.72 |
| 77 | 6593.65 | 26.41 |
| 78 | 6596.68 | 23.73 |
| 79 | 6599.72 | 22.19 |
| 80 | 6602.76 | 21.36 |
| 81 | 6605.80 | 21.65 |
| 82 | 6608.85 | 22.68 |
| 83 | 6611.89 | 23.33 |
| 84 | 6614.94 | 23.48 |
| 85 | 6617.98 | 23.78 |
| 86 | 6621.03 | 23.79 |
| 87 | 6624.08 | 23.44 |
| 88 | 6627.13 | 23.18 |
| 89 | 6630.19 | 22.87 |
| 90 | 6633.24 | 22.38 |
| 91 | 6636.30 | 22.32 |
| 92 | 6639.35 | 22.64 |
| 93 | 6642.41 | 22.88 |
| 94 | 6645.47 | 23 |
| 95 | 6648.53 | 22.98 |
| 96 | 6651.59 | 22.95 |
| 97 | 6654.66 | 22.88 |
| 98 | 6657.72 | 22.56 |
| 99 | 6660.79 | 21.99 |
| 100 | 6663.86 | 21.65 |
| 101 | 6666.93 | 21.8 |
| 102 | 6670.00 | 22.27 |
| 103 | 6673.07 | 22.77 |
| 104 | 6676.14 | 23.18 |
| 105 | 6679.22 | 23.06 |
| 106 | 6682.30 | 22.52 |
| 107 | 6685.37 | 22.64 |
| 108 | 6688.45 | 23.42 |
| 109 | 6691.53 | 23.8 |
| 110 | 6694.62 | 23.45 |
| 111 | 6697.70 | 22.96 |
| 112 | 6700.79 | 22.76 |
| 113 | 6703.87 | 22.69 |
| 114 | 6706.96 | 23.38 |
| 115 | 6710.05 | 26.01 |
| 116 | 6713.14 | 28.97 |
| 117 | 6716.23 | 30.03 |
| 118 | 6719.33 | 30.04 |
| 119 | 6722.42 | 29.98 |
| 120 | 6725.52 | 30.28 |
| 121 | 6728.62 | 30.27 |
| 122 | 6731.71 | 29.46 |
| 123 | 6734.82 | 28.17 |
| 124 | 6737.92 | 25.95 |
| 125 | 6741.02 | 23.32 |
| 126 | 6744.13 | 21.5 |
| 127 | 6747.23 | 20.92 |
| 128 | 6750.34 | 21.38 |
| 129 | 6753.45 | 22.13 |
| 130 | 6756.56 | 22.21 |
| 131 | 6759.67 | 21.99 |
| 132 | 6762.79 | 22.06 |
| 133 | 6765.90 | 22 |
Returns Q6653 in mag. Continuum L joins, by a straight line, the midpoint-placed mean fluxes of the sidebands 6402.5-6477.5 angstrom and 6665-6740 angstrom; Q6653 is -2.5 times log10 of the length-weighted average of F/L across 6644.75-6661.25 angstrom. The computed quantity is 0.091 mag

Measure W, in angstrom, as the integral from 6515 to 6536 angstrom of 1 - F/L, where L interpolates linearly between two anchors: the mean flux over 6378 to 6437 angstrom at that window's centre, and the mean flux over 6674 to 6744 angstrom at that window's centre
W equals 1.3 angstrom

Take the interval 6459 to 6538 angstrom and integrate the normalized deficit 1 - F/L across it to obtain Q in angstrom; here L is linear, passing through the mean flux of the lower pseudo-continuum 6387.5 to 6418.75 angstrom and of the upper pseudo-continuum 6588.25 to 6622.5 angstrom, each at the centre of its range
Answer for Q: 5.2 angstrom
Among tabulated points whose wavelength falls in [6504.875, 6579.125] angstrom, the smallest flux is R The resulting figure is 21.32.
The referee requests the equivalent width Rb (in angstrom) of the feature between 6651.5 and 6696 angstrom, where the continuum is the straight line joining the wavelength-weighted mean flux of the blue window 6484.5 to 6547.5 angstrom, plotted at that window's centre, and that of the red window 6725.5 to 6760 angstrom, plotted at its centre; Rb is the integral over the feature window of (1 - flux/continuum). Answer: 2.5 angstrom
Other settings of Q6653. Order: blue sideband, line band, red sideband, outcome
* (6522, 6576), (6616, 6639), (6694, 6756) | 0.32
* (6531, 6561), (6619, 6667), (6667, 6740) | 0.23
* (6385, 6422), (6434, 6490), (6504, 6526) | 0.02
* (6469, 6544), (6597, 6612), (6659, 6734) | 0.07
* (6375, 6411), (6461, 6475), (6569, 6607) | 0.23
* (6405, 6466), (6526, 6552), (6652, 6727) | -0.10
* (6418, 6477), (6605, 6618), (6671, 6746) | 0.05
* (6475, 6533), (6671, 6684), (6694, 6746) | 0.12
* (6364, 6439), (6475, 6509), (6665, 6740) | 0.07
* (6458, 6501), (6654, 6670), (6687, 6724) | 0.13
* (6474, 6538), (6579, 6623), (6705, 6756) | -0.19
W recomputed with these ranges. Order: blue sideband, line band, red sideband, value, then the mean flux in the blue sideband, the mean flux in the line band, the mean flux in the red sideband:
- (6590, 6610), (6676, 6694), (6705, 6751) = 1.9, 23.9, 23.1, 26.7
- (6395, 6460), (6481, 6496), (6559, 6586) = 4.8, 22.2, 22.4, 47.6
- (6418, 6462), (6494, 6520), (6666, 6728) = 0.9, 22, 22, 24.9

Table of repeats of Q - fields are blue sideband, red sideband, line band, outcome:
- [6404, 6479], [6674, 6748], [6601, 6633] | 1.7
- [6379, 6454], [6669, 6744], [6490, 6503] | 0.7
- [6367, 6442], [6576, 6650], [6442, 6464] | 1.6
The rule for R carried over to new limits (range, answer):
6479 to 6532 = 21.18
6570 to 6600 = 22.19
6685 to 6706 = 22.64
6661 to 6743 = 21.65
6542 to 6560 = 26.78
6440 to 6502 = 19.87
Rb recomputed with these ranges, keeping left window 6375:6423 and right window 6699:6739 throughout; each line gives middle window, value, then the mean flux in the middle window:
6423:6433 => 0.56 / 21.6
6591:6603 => 0.54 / 24.4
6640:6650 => 1.30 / 22.9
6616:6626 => 0.89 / 23.7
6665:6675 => 1.67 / 22.3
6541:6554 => -2.62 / 29.8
